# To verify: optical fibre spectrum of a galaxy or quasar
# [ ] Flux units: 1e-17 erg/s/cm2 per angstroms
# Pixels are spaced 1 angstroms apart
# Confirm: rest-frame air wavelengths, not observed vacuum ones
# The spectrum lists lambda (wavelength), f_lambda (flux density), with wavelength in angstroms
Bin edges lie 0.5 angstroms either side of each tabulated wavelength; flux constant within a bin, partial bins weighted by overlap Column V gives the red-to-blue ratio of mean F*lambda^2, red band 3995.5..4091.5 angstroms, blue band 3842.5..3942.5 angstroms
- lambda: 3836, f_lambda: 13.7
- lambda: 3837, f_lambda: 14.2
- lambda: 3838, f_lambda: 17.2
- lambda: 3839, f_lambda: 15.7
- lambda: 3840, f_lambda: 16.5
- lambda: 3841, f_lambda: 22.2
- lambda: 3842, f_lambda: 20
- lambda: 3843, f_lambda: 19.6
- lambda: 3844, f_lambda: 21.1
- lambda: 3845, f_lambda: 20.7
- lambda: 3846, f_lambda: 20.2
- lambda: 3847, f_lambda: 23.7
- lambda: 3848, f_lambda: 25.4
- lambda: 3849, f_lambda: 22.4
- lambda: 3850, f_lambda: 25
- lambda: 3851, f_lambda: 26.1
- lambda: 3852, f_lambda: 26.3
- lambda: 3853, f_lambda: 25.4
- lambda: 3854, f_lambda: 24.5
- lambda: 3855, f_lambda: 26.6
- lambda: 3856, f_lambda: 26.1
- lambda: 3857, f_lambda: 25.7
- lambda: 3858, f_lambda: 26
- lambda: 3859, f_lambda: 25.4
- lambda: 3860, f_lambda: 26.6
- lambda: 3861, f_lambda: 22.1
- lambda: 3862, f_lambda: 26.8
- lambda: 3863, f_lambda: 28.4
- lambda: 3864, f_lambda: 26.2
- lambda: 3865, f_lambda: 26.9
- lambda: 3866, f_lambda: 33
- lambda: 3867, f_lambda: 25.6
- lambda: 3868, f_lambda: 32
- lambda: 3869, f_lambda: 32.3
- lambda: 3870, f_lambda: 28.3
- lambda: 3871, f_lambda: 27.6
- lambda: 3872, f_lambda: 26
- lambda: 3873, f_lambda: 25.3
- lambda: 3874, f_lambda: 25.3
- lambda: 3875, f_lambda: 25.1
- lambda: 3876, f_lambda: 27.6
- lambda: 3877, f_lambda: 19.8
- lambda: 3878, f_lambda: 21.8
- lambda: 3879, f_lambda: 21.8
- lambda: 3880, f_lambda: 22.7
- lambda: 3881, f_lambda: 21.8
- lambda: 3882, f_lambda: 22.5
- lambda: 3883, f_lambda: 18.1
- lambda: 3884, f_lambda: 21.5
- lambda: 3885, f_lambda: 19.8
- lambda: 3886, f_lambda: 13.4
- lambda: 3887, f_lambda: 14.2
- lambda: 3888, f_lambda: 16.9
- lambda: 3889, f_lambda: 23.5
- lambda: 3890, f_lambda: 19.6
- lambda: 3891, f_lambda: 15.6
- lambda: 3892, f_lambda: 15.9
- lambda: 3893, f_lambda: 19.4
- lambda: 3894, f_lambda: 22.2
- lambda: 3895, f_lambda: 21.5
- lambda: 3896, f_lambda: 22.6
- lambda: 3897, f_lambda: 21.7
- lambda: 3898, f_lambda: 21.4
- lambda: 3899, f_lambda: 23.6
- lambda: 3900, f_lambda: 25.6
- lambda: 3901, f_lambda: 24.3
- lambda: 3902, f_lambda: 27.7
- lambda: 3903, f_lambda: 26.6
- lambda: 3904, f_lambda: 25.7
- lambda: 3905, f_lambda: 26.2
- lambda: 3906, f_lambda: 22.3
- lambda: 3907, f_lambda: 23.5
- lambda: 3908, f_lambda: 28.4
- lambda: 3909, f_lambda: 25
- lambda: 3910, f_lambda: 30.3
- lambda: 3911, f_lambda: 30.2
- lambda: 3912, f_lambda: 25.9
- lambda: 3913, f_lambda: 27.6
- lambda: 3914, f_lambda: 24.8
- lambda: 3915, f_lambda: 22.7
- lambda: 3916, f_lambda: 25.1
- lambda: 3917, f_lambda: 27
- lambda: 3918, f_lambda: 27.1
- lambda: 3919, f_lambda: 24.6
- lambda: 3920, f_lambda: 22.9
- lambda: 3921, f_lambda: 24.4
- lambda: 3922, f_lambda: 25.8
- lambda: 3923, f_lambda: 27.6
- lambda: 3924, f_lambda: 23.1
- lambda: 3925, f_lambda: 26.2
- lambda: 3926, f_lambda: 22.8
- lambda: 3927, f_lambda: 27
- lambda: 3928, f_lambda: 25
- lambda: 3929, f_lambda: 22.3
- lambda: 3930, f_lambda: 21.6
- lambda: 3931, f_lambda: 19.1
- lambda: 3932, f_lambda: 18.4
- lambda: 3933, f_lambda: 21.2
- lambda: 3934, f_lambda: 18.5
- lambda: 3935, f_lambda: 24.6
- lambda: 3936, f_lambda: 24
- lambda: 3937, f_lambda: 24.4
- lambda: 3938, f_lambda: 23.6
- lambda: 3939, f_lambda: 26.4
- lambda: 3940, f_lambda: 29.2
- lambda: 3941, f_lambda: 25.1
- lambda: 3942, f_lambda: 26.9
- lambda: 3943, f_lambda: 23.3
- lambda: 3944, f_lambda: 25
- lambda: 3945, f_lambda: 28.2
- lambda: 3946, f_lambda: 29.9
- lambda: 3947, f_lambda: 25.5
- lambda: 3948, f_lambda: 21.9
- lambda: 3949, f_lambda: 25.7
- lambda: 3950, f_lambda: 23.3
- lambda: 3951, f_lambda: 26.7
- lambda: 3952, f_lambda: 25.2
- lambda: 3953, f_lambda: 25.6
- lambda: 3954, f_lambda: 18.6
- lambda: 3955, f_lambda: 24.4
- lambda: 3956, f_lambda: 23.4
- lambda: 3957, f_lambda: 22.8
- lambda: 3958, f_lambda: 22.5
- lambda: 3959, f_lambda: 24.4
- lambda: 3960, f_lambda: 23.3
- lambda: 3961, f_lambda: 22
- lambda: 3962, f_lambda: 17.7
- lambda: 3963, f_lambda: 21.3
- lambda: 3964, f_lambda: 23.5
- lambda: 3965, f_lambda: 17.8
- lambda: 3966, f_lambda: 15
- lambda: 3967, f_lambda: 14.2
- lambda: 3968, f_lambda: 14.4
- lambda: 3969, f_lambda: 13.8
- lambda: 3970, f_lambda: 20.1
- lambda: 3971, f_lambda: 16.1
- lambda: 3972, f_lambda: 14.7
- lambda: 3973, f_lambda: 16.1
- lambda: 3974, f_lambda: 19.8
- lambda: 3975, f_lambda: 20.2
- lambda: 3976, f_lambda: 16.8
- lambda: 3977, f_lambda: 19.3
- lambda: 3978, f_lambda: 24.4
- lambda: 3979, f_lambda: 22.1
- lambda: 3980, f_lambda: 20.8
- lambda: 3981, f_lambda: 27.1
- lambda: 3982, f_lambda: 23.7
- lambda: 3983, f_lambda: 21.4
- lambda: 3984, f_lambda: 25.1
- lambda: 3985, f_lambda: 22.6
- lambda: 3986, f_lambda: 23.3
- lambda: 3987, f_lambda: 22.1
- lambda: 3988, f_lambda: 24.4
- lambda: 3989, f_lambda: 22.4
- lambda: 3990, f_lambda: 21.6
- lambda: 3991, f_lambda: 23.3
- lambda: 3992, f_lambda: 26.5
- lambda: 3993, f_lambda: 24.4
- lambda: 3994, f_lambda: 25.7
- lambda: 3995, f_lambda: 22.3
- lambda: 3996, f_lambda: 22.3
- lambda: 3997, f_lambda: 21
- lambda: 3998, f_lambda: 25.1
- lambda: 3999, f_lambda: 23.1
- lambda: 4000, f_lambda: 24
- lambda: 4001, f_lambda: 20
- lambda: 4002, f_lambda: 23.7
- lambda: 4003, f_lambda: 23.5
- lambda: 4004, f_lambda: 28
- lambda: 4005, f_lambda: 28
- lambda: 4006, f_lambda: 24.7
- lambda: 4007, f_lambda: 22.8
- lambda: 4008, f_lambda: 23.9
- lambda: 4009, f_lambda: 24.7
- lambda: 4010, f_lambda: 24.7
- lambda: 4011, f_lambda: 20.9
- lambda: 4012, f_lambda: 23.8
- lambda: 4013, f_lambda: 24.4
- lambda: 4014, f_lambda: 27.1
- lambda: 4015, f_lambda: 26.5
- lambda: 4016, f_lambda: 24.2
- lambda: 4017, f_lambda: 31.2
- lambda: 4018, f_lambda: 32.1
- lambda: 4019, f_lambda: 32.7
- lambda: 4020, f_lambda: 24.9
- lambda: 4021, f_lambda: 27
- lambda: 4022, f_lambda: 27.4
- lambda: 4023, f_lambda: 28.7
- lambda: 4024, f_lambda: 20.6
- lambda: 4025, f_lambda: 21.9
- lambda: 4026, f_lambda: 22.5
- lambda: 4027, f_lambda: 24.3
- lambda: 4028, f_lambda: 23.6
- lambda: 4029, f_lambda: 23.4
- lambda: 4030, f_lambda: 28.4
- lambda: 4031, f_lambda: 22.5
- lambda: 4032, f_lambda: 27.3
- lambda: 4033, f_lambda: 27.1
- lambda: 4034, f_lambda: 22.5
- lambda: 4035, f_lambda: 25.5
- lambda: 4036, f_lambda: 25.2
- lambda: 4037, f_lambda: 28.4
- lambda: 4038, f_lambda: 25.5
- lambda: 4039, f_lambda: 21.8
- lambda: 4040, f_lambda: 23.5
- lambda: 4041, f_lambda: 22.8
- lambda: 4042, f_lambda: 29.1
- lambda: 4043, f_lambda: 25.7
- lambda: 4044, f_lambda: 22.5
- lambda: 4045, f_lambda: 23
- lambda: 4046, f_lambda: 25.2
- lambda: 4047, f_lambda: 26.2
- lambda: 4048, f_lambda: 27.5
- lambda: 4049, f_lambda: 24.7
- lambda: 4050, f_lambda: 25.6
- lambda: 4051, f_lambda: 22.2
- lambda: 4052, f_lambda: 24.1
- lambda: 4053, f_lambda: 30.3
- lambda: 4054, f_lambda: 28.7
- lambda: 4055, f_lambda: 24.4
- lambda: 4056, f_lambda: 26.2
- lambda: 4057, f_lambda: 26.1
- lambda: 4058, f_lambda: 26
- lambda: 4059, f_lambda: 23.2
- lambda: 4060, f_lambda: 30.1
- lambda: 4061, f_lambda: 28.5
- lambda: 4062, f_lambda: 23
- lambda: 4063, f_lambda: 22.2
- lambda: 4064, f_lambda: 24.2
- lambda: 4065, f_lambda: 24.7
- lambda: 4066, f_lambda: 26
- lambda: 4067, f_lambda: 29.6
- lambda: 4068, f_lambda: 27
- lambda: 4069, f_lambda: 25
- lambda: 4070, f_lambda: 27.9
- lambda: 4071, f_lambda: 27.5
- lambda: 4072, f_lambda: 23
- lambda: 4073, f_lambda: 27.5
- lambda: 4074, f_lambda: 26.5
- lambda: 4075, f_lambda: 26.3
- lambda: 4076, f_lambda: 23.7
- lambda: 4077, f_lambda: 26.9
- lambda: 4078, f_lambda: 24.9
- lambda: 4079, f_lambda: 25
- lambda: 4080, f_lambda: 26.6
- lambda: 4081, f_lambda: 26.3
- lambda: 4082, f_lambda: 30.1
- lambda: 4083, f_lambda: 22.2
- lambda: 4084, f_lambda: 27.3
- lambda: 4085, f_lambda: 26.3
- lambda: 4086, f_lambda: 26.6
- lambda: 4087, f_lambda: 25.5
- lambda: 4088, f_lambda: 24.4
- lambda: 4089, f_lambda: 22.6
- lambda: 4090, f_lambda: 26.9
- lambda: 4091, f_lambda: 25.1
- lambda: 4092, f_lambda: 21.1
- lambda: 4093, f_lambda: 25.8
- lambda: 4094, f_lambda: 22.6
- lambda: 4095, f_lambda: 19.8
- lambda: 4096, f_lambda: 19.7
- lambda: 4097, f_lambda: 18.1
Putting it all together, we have 1.14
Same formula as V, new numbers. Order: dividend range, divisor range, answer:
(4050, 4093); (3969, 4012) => 1.19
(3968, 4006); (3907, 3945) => 0.92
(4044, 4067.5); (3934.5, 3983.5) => 1.22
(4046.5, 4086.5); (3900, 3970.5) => 1.17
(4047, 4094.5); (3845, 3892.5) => 1.19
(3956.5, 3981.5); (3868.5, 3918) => 0.87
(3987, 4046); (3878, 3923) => 1.14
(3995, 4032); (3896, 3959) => 1.06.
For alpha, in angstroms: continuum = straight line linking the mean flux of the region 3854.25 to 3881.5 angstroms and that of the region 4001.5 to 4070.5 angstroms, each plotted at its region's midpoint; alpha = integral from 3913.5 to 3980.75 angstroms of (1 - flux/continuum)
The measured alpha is 8.4 angstroms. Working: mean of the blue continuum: 26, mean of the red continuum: 25.5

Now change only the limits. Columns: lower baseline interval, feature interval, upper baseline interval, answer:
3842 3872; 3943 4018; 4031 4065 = 7.90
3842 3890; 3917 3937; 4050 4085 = 0.82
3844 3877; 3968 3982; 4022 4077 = 3.43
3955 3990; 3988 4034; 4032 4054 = -3.28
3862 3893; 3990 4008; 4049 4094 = 0.61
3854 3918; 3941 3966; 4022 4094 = 1.14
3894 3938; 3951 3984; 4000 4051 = 5.60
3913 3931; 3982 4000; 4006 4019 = 1.51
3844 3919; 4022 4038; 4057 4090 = 0.36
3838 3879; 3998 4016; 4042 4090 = 0.77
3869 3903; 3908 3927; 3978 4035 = -2.55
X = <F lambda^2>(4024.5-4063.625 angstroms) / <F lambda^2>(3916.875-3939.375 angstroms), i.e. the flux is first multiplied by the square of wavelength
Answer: 1.1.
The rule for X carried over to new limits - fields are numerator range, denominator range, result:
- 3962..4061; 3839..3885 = 1.05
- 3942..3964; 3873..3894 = 1.21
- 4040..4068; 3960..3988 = 1.33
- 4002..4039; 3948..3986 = 1.25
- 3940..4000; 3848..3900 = 0.99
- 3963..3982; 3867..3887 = 0.84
